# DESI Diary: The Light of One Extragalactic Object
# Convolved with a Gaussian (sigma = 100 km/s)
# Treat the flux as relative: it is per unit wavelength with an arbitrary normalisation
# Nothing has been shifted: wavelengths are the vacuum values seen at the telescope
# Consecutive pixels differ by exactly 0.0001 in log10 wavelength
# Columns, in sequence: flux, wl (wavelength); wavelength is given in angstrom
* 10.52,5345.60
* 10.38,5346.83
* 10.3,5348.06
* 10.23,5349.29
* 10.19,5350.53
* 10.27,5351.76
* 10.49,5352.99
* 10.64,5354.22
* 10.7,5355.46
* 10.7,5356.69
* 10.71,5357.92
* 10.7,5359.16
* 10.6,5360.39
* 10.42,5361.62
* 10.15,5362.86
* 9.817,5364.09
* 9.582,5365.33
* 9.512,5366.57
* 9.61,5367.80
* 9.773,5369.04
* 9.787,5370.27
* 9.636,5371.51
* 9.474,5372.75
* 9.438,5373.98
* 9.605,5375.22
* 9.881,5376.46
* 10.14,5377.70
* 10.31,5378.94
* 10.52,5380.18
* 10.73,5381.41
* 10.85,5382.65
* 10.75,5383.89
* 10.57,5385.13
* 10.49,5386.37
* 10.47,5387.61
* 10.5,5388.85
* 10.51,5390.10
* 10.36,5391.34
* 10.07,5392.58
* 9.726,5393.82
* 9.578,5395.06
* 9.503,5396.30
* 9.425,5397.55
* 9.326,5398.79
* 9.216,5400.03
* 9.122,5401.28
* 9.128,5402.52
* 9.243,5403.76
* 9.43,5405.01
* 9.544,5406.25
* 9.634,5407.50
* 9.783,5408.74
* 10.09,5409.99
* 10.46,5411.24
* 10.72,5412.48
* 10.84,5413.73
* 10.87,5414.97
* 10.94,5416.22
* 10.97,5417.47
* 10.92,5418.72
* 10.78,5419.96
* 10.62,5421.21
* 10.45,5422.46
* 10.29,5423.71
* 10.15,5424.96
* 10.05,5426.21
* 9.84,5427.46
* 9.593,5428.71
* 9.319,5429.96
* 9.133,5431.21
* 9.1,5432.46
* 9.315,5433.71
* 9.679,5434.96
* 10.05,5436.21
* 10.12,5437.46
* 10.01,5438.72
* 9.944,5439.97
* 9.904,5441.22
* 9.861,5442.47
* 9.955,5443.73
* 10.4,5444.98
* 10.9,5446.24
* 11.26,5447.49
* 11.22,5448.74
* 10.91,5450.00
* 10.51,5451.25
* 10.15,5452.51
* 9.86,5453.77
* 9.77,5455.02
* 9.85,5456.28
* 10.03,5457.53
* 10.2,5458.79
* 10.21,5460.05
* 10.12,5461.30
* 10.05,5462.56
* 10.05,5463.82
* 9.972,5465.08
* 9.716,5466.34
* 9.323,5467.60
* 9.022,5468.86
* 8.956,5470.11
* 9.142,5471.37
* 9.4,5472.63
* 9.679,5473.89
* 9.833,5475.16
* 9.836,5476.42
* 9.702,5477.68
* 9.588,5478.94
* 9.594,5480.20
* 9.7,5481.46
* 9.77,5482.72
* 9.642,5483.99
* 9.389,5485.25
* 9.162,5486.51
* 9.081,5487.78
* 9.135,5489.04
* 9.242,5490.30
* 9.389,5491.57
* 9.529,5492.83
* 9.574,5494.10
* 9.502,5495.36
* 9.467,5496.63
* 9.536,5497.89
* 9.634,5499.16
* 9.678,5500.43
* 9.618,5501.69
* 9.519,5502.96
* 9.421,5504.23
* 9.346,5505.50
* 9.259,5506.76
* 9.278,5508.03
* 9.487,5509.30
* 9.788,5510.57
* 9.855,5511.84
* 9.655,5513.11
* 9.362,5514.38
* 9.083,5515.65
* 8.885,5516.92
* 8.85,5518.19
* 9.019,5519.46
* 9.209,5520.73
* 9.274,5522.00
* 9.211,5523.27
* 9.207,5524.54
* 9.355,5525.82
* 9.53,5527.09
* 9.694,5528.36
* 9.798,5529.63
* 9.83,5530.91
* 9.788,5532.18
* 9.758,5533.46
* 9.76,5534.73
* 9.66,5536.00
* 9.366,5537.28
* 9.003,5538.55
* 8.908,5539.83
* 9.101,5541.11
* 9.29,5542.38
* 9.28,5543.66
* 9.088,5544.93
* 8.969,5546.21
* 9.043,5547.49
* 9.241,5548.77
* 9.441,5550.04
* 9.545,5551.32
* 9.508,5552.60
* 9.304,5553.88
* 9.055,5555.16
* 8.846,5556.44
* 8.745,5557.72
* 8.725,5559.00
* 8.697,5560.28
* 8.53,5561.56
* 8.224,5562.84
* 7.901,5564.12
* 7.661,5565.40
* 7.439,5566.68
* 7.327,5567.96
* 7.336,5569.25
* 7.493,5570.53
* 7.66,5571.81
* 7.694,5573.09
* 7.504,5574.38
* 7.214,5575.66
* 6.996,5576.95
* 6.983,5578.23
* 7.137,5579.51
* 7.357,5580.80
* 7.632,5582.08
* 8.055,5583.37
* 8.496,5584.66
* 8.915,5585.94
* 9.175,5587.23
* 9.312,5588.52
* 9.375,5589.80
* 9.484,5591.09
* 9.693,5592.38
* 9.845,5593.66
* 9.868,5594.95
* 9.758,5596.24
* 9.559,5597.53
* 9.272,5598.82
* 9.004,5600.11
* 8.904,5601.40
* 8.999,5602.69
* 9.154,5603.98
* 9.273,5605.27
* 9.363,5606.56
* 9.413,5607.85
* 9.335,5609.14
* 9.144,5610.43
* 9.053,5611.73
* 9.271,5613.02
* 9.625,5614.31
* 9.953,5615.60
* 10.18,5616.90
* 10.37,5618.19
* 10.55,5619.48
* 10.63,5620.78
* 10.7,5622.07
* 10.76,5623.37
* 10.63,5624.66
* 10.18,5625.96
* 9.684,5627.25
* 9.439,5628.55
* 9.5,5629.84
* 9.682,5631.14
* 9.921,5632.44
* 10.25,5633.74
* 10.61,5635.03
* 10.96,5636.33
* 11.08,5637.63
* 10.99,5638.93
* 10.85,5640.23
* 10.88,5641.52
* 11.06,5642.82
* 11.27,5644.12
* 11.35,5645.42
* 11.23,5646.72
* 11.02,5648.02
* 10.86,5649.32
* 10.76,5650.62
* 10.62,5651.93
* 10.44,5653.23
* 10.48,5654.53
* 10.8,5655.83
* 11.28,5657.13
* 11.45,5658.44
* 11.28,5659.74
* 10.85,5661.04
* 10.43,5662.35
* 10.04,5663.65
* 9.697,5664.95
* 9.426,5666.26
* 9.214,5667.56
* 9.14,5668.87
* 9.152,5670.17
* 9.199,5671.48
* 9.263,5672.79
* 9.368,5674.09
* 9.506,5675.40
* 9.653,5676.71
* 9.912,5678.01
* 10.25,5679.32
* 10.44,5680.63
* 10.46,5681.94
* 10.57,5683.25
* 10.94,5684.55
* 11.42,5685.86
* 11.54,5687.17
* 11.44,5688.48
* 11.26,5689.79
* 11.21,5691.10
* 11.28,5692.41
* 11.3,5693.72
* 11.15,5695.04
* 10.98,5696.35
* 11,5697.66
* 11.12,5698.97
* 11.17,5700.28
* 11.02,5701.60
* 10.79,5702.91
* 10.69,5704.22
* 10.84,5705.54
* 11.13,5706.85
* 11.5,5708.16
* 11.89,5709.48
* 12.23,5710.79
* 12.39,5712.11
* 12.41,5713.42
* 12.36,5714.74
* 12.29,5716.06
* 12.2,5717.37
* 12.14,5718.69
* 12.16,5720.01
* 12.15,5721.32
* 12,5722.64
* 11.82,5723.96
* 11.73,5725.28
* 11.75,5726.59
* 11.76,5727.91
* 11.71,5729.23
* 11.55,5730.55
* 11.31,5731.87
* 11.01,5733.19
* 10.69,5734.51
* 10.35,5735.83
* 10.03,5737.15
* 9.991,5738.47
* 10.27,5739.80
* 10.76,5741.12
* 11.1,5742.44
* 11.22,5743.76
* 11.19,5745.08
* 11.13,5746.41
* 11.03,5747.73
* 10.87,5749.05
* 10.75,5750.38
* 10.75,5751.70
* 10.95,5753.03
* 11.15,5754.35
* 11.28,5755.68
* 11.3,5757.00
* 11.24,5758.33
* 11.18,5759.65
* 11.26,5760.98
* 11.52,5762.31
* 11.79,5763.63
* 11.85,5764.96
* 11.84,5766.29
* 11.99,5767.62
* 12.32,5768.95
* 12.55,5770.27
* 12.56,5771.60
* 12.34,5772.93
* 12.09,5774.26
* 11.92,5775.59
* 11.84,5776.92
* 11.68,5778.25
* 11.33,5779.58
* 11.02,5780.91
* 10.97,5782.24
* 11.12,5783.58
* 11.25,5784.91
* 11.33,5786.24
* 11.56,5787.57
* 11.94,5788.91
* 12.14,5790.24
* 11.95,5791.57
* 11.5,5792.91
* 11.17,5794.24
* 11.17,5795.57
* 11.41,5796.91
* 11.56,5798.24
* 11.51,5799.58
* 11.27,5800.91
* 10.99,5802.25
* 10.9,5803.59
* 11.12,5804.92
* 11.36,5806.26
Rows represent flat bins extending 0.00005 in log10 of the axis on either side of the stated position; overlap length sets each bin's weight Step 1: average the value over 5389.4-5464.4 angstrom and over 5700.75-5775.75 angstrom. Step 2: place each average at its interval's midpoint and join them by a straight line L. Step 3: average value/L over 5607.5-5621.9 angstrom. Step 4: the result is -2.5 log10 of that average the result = 0.11 mag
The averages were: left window 10.1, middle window 9.81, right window 11.5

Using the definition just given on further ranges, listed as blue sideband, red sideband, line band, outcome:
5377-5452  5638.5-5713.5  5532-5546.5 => 0.12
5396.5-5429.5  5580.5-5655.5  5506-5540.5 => 0.06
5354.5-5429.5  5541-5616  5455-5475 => -0.02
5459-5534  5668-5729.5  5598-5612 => 0.13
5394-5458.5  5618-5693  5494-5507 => 0.07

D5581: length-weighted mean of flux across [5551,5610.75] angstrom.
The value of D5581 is 8.59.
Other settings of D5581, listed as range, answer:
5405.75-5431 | 10.3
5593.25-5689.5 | 10.2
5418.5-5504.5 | 9.83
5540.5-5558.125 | 9.18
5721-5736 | 11.5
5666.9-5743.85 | 11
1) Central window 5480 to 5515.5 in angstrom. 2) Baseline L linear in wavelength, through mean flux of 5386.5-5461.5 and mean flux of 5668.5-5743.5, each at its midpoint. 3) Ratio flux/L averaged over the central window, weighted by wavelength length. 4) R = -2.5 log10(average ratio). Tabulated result 0.09 mag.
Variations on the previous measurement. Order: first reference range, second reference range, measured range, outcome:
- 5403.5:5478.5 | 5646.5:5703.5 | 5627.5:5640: 0.02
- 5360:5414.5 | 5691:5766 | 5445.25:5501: 0.06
